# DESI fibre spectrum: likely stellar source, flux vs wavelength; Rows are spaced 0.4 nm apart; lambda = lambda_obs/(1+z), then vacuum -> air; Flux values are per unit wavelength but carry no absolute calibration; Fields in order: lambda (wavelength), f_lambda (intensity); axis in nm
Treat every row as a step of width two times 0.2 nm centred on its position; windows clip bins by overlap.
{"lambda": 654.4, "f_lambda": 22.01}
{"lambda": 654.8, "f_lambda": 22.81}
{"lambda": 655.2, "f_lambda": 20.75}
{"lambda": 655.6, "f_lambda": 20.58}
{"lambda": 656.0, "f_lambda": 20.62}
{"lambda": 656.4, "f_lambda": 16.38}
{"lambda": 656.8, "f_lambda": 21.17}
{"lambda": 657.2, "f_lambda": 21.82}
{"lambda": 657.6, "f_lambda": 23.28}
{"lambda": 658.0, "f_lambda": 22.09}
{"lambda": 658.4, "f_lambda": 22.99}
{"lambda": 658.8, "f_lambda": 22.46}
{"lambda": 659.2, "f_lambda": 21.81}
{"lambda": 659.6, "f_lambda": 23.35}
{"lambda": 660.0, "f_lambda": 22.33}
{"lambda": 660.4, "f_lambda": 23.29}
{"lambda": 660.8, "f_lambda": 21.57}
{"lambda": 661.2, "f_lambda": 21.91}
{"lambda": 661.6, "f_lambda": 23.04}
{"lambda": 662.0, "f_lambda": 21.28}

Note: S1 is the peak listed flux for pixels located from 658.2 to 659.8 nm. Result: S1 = 23.35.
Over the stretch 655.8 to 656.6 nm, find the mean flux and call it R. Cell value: 18.5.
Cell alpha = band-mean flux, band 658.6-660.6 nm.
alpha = 22.6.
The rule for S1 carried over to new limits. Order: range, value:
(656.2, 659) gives 23.28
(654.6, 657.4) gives 22.81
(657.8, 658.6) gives 22.99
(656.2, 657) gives 21.17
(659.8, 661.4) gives 23.29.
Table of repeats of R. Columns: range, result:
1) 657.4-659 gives 22.7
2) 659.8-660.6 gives 22.8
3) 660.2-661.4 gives 22.3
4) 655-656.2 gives 20.7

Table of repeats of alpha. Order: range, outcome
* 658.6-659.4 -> 22.1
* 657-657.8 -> 22.6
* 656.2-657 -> 18.8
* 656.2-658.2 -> 20.9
